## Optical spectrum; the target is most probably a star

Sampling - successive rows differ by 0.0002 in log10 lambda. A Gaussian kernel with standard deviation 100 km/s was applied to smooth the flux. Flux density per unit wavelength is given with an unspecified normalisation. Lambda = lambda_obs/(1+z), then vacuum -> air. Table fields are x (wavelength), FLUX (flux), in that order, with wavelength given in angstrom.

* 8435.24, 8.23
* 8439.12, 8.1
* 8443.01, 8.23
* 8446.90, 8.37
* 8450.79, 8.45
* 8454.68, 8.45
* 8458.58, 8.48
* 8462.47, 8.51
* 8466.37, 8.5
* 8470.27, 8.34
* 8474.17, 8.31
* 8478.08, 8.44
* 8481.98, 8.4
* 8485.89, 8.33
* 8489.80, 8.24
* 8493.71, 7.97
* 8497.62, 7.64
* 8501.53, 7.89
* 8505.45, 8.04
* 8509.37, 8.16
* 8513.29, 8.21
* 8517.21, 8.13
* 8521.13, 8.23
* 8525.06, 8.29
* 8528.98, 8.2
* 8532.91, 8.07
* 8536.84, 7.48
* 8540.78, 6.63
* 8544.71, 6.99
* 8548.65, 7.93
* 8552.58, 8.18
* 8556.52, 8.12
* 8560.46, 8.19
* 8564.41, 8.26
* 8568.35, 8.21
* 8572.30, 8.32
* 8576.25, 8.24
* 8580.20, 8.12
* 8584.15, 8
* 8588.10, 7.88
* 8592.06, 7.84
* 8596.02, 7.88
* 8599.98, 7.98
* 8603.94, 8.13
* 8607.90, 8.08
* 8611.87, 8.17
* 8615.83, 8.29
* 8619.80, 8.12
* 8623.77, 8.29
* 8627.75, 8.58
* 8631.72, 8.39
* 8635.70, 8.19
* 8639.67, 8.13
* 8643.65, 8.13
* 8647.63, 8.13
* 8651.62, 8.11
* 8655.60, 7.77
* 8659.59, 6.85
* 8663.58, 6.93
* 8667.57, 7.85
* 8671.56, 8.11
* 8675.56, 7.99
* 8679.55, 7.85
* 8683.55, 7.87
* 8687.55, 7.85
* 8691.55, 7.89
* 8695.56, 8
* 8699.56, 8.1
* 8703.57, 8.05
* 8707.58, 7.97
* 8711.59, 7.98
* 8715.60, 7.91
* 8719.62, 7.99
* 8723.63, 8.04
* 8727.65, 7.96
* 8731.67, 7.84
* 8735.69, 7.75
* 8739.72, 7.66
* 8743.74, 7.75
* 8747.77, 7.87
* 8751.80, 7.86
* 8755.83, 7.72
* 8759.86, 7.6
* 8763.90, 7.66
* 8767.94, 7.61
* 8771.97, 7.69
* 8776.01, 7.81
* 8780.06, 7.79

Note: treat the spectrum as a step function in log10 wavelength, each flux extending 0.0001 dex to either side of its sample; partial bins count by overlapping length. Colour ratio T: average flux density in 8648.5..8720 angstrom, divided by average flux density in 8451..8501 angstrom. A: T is 0.94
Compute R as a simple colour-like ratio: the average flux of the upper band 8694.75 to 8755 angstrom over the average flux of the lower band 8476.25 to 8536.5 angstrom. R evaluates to 1.0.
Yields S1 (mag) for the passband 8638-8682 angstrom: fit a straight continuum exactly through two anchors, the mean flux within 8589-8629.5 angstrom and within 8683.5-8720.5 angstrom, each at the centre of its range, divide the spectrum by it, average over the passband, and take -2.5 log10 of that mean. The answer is 0.03 mag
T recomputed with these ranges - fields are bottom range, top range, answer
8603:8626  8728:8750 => 0.95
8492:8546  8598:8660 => 1.03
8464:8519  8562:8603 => 0.99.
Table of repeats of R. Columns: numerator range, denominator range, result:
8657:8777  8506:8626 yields 0.97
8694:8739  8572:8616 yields 0.99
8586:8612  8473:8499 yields 0.97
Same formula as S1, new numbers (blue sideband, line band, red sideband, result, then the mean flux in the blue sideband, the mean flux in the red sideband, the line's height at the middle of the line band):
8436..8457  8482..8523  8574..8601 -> 0.01 mag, 8.32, 7.99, 8.19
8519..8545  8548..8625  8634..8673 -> -0.05 mag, 7.75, 7.81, 7.78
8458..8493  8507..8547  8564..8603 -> 0.05 mag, 8.38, 8.07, 8.23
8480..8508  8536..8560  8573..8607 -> 0.06 mag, 8.08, 8.02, 8.05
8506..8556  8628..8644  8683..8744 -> -0.05 mag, 7.89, 7.92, 7.91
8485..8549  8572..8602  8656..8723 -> -0.02 mag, 7.9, 7.83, 7.87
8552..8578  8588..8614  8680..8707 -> 0.02 mag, 8.22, 7.95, 8.14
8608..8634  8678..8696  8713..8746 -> 0.02 mag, 8.29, 7.86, 8.03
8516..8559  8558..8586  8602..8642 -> -0.03 mag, 7.84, 8.24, 8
